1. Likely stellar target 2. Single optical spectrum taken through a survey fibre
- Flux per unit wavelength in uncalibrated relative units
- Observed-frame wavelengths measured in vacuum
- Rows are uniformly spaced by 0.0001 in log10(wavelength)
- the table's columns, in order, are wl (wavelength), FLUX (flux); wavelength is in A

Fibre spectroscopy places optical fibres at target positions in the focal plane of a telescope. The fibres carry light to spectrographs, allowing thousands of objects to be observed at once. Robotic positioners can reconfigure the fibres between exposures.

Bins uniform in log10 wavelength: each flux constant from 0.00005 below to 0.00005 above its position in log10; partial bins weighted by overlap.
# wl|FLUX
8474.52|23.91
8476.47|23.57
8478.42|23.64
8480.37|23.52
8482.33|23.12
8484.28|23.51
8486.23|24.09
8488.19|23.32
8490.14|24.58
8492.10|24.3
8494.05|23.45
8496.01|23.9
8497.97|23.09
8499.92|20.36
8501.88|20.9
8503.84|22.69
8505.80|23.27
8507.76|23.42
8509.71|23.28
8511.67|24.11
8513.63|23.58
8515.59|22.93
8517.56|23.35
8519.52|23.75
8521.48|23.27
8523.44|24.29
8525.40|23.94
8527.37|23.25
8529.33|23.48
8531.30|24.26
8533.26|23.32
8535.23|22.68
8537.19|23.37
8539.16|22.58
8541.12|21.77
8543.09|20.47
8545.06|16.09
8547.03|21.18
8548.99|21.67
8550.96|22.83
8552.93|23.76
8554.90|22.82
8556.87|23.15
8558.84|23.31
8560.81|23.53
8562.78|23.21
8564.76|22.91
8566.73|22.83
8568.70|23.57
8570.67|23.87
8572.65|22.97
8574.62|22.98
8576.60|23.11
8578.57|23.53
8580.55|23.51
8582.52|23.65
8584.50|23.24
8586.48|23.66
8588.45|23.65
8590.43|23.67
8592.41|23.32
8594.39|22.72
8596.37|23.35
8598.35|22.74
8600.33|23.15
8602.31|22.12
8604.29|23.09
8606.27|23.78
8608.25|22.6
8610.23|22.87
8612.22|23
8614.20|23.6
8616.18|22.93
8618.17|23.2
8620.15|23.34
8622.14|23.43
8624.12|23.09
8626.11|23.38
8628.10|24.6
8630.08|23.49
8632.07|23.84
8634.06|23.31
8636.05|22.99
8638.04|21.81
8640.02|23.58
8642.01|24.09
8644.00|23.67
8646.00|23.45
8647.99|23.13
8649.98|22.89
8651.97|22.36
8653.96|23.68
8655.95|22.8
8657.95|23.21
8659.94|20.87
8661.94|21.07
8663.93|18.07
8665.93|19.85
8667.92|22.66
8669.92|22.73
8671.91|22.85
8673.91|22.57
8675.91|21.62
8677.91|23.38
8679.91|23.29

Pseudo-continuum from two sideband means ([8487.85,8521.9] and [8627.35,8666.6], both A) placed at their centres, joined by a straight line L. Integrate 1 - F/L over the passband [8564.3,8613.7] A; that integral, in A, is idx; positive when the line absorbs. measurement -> -0.7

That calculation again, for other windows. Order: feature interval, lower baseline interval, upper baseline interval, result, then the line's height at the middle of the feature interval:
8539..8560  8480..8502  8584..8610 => 1.3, 23.2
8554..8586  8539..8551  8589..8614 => -2.3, 21.7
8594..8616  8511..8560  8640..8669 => -0.5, 22.5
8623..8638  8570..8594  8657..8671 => -0.9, 22.1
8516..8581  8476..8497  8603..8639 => 1.8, 23.5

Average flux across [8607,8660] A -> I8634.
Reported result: 23.2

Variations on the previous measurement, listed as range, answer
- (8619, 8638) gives 23.4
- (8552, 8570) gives 23.2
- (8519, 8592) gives 22.9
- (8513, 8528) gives 23.5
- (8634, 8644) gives 23.2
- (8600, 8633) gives 23.3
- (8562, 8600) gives 23.3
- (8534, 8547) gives 21.2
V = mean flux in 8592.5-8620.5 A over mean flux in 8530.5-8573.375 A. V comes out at 1.0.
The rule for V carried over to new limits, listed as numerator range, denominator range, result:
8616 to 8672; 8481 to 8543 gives 0.98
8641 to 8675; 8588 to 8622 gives 0.97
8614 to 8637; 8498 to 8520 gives 1.02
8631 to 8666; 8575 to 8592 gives 0.96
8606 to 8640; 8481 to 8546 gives 1.01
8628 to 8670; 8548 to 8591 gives 0.97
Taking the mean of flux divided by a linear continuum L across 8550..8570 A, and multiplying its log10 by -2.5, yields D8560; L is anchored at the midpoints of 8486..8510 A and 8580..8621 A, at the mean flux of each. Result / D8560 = 0.00 mag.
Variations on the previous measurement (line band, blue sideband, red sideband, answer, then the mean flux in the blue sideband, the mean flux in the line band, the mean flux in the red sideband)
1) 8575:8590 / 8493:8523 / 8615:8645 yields -0.01 mag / 23.1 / 23.5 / 23.4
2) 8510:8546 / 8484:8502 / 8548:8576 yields 0.02 mag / 23.2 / 22.8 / 23.1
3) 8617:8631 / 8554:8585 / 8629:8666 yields -0.03 mag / 23.3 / 23.5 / 22.6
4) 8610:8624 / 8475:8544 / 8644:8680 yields -0.03 mag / 23.2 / 23.2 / 22.3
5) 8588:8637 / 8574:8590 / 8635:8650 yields 0.00 mag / 23.4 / 23.2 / 23.2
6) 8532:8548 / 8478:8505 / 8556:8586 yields 0.09 mag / 23.2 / 21.5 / 23.3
